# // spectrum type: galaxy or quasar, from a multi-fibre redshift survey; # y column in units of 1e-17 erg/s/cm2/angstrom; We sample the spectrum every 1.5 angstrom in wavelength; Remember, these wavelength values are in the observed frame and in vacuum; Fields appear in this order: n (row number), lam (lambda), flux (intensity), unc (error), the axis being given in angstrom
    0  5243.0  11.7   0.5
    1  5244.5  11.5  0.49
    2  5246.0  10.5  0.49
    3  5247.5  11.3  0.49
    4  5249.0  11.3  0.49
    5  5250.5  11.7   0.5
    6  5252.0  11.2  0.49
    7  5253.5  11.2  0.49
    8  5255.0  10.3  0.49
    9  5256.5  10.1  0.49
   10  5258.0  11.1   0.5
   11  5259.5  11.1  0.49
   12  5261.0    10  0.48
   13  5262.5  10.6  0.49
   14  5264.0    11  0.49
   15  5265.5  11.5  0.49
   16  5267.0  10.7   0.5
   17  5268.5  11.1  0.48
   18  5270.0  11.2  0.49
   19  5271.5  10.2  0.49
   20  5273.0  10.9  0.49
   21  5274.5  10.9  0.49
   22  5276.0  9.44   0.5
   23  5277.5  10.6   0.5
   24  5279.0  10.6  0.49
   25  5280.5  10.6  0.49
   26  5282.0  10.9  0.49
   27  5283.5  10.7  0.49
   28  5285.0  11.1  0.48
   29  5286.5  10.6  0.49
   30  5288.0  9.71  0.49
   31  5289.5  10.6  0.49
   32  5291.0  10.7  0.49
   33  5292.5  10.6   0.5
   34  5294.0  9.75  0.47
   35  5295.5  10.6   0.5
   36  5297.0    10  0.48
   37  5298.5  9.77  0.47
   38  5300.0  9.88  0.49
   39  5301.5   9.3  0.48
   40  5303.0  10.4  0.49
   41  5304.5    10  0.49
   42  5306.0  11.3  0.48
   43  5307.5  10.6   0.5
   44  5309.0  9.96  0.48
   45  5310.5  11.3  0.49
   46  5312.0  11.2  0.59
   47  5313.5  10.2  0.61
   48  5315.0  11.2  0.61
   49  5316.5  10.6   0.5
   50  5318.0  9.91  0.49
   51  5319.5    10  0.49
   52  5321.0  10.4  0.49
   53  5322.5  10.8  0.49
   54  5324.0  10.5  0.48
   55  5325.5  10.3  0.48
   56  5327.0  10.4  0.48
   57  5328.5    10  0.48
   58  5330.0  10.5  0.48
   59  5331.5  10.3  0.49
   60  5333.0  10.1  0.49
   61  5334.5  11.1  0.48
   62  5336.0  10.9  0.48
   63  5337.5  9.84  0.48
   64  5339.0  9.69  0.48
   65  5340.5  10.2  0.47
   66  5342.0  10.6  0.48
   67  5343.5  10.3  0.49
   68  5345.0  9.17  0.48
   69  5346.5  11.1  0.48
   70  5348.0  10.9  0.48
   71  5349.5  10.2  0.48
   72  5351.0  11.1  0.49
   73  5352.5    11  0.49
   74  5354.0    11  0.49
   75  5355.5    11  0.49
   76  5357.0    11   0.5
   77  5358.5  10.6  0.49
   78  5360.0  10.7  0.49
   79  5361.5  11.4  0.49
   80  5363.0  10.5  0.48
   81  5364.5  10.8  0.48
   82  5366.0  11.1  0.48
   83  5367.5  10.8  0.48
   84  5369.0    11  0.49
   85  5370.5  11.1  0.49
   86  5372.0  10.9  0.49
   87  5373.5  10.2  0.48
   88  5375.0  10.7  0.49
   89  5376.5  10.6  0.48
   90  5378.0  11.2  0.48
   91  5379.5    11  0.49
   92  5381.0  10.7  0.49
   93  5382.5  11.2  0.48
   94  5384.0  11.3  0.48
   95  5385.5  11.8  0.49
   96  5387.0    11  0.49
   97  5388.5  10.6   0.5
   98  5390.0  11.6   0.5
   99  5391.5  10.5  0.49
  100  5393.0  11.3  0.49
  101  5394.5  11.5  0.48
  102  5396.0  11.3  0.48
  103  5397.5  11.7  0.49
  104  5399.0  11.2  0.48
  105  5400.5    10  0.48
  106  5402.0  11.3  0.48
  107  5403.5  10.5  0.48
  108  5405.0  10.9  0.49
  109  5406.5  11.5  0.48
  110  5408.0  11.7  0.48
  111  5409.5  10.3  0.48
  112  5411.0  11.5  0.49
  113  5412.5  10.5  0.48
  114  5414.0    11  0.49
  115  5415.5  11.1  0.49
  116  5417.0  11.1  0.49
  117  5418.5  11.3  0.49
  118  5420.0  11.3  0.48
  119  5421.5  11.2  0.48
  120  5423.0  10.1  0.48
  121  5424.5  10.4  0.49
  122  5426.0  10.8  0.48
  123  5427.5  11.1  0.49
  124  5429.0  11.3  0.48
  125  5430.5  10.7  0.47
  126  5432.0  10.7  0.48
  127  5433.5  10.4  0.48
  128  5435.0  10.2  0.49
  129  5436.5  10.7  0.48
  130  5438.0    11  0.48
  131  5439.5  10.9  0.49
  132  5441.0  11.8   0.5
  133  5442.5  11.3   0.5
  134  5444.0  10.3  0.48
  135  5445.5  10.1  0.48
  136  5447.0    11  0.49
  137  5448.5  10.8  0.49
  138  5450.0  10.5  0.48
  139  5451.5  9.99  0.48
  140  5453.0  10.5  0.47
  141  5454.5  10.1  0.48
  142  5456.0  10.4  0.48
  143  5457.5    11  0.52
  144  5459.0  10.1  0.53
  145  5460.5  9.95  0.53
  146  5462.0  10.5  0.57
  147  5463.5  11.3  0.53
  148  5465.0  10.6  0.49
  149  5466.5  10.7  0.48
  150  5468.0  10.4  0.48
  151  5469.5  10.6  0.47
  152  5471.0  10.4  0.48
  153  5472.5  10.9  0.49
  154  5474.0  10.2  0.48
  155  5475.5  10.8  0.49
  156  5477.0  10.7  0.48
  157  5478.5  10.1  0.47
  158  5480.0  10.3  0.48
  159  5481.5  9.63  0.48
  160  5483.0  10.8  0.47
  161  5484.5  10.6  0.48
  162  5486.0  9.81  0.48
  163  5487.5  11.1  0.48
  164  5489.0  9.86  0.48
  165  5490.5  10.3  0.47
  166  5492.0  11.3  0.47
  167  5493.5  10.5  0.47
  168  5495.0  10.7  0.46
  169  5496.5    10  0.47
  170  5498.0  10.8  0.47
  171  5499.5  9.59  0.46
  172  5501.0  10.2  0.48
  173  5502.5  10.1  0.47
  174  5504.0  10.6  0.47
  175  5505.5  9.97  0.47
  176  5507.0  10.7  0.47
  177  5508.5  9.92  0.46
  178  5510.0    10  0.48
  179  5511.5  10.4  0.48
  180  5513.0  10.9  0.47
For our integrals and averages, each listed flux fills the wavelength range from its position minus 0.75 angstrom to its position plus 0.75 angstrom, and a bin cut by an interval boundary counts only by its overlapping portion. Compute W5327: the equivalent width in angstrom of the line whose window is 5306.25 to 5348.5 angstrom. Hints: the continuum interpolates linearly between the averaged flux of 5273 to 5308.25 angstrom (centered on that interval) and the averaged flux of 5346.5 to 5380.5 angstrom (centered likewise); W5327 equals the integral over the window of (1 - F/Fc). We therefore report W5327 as 0.7 angstrom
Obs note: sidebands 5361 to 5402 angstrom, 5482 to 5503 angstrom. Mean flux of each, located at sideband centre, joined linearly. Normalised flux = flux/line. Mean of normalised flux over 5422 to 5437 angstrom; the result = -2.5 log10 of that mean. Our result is 0.01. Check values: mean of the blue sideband 11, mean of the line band 10.6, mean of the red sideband 10.4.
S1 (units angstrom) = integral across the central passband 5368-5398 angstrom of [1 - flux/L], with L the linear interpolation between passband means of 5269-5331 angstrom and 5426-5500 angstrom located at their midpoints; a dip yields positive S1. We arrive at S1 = -1.56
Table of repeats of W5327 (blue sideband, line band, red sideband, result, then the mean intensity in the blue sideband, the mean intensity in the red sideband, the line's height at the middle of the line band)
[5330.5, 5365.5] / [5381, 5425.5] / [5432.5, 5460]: -1.9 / 10.6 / 10.6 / 10.6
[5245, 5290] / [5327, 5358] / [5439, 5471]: 0.6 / 10.8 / 10.6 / 10.7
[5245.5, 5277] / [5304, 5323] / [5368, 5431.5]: 0.5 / 10.8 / 11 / 10.9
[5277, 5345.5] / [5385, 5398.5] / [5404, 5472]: -0.8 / 10.4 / 10.8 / 10.6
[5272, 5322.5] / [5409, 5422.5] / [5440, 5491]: -0.7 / 10.4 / 10.5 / 10.5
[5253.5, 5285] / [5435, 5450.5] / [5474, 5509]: -0.6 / 10.7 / 10.4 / 10.4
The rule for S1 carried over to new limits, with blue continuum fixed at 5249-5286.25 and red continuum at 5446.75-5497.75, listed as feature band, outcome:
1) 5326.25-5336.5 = 0.22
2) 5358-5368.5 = -0.20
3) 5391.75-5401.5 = -0.50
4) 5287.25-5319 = 1.12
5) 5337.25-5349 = 0.48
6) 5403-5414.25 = -0.45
